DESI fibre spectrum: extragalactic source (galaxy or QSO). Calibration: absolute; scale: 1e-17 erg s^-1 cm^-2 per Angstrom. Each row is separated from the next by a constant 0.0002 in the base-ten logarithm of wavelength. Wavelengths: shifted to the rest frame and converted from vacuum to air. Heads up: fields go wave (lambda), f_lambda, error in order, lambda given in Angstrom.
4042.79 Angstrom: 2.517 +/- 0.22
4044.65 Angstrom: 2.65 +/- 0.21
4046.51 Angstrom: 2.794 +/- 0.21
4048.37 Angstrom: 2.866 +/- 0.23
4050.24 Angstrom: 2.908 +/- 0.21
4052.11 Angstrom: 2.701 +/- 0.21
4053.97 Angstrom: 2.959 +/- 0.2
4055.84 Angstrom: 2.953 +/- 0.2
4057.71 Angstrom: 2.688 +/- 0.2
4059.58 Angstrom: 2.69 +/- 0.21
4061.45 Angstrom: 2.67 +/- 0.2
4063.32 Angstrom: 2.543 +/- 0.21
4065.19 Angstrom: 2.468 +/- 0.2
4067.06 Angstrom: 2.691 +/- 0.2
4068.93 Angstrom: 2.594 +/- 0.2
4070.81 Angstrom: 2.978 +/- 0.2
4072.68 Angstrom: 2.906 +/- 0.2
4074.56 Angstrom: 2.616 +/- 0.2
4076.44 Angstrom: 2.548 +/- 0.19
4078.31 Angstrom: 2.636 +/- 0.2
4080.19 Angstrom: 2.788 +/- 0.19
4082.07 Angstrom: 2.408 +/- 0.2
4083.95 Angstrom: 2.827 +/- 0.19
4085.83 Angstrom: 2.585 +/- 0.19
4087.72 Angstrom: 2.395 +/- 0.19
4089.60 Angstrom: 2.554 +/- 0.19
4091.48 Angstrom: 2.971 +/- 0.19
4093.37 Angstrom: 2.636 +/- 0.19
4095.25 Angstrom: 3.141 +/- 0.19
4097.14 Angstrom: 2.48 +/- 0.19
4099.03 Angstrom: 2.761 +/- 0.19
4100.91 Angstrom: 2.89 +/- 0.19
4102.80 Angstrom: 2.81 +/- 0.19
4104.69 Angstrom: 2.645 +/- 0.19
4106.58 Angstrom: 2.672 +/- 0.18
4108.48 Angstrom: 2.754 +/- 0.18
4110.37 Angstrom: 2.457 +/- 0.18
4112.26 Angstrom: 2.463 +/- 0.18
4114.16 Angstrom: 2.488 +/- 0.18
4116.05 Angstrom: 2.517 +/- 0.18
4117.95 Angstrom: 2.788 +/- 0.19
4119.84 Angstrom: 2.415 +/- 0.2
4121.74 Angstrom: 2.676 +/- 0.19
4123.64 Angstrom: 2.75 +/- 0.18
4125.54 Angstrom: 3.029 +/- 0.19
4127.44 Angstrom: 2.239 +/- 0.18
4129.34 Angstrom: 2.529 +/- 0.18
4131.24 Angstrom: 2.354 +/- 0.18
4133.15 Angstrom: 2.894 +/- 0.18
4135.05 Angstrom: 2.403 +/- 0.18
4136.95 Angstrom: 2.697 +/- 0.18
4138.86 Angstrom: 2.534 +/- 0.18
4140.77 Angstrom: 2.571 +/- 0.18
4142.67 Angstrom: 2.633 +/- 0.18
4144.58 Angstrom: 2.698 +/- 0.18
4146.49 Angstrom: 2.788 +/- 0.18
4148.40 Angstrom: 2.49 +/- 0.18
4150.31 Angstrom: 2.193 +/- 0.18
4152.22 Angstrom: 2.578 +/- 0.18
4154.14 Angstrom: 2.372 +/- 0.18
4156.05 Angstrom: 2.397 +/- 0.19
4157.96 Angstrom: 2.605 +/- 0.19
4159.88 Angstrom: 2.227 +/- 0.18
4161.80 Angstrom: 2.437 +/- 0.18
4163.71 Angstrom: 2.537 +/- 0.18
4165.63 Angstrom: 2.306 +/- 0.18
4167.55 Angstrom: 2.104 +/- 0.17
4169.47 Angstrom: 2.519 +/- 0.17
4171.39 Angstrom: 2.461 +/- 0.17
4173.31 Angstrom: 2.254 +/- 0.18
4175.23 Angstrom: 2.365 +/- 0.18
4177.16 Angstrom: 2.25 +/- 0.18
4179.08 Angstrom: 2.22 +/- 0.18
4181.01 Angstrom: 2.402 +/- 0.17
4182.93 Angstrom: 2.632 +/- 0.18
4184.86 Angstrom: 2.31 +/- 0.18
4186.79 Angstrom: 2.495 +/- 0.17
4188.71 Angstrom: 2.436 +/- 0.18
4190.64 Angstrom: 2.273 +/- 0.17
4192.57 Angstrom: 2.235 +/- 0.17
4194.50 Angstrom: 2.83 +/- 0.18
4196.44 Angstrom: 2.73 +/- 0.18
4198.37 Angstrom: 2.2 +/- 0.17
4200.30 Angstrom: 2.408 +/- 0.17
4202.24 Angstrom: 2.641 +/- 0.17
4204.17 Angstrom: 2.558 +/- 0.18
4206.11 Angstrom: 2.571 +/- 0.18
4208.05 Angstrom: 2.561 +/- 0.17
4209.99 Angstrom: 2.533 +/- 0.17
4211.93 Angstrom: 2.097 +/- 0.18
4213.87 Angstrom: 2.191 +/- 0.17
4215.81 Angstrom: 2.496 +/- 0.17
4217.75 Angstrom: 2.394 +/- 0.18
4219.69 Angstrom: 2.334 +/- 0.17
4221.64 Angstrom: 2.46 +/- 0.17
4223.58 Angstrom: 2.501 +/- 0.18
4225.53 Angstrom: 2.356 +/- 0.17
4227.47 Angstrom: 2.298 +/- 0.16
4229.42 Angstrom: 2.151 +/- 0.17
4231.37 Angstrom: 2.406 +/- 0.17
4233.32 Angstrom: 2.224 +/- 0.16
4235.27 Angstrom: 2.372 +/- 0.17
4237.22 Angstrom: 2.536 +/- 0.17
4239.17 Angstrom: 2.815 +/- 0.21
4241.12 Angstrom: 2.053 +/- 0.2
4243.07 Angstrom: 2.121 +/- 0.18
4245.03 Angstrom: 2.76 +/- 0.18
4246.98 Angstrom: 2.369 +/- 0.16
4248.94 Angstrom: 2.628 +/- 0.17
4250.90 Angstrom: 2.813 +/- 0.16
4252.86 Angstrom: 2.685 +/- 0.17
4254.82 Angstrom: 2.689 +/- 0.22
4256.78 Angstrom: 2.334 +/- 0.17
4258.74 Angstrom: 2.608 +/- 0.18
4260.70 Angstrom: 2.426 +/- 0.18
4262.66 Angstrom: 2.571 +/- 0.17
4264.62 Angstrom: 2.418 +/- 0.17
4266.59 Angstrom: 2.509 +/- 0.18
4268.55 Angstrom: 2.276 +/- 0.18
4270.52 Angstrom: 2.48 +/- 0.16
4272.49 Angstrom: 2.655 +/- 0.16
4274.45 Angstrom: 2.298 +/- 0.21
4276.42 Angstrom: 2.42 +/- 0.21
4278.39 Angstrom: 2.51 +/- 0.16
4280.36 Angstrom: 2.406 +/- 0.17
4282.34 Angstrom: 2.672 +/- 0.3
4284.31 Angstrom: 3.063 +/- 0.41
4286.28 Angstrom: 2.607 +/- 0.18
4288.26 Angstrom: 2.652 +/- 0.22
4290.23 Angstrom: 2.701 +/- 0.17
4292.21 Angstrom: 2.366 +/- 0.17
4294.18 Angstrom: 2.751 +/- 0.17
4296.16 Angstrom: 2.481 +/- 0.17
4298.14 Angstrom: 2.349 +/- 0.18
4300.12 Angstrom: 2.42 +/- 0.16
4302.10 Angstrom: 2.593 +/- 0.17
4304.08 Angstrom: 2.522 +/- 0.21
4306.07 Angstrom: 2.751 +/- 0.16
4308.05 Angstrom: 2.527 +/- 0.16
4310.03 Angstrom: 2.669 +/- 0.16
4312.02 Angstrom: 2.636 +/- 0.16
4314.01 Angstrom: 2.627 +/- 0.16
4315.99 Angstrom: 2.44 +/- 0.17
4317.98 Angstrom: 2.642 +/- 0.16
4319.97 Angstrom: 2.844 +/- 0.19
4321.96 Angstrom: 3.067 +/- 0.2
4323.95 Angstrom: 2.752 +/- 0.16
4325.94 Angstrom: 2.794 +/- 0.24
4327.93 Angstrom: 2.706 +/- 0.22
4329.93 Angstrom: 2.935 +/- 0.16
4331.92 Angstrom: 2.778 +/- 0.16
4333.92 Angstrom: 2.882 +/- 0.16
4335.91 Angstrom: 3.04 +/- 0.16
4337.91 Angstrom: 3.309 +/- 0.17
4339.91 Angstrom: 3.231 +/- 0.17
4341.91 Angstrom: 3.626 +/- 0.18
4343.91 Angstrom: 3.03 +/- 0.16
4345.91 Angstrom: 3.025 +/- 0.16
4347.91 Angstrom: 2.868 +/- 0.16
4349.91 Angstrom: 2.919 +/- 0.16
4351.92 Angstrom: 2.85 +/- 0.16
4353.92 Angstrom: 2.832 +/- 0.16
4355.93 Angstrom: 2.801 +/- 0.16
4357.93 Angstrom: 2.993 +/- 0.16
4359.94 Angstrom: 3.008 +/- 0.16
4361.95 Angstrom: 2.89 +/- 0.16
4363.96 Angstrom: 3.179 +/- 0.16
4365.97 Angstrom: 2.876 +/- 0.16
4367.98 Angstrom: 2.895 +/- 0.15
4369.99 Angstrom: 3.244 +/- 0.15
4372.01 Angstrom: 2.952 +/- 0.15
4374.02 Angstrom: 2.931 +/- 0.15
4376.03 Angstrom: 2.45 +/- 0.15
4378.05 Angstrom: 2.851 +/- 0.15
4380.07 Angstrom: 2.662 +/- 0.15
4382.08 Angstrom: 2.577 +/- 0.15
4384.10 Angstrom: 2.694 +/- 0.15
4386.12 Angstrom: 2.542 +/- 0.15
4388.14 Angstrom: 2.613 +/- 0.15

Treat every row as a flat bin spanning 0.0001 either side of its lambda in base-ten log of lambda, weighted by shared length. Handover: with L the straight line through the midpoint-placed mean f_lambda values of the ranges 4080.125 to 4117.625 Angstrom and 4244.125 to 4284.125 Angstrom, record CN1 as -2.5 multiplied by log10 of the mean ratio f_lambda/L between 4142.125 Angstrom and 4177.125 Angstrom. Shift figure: 0.08 mag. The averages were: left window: 2.66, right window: 2.54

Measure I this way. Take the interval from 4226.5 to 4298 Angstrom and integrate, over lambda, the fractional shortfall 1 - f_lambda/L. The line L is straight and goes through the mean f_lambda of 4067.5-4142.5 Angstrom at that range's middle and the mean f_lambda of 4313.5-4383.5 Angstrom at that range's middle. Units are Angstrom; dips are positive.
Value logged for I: 7.9 Angstrom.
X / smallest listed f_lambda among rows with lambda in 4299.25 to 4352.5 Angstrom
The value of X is 2.42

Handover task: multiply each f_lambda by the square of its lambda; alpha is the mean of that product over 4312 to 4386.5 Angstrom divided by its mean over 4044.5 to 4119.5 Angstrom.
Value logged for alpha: 1.22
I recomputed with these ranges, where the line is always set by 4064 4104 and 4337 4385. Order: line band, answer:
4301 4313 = 1.17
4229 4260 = 3.96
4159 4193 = 5.12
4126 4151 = 1.76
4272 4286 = 1.46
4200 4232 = 4.62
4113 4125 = 0.49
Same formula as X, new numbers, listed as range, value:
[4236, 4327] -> 2.053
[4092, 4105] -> 2.48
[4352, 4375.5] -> 2.801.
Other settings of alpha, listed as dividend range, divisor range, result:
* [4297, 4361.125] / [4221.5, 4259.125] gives 1.20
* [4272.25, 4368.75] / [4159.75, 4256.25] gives 1.21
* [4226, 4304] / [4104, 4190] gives 1.06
